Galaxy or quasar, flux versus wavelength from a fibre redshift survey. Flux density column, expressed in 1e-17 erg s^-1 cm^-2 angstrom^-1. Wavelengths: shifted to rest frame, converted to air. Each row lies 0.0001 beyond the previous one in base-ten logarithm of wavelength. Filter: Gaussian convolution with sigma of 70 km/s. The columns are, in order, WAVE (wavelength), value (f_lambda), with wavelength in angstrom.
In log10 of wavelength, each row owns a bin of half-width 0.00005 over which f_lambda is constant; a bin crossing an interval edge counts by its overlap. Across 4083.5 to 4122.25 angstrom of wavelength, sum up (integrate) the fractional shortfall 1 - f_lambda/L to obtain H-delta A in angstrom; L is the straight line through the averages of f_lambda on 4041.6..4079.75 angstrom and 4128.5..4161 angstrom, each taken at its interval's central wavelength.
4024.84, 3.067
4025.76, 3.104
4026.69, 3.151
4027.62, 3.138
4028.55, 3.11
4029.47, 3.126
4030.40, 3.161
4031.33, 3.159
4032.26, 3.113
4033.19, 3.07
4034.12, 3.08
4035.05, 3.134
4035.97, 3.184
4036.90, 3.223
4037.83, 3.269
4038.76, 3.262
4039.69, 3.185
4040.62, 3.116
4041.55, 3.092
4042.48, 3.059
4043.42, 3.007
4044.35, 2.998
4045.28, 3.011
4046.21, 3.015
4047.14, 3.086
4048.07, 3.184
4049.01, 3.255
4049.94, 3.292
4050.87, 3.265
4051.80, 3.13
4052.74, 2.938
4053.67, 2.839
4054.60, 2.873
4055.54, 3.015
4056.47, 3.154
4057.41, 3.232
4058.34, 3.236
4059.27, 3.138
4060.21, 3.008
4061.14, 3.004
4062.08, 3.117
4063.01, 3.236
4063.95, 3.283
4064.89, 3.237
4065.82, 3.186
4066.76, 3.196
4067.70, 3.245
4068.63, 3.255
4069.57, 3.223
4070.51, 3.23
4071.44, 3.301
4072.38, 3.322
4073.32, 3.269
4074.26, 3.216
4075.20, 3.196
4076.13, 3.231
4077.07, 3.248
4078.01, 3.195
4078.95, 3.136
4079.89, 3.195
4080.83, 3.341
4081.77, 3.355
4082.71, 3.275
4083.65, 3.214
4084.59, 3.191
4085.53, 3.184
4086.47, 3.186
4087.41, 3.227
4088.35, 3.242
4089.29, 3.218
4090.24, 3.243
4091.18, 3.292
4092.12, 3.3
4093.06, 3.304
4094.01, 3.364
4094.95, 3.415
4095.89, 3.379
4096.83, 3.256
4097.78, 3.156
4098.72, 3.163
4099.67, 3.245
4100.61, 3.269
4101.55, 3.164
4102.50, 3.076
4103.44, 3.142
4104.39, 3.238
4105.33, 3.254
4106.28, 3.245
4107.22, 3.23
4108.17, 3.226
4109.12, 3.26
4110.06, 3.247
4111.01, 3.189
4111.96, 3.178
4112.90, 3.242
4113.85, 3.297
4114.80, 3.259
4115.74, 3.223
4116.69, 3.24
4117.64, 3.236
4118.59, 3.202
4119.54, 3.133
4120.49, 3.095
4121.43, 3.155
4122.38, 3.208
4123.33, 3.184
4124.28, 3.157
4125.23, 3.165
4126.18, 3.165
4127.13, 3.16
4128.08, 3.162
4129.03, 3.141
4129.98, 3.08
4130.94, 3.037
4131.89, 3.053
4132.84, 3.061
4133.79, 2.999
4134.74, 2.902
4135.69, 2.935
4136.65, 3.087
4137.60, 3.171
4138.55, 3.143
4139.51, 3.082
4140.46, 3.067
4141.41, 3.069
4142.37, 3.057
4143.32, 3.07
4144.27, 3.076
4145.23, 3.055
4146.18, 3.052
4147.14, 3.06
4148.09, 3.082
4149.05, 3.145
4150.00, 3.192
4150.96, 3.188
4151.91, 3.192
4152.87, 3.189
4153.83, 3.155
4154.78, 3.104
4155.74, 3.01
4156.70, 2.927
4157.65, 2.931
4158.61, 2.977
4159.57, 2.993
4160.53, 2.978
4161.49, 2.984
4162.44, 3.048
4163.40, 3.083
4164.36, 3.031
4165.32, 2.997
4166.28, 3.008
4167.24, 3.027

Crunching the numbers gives -1.5 angstrom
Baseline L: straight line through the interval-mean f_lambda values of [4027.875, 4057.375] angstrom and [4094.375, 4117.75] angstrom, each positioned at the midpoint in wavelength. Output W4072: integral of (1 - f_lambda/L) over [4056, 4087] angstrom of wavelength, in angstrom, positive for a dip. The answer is -0.4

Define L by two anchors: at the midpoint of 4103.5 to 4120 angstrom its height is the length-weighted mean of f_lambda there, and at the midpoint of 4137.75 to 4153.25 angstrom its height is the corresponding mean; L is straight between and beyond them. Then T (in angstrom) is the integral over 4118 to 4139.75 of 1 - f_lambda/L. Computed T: 0.4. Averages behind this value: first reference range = 3.23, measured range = 3.11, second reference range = 3.11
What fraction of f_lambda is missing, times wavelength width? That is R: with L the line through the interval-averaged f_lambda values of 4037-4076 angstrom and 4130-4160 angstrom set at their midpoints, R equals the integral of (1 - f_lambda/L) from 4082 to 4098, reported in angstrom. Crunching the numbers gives -0.74 angstrom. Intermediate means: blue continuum 3.15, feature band 3.26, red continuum 3.07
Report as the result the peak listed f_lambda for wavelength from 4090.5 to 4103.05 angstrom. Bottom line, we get 3.415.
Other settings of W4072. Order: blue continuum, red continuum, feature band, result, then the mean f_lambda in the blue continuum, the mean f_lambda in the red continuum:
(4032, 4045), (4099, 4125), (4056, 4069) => -0.1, 3.13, 3.21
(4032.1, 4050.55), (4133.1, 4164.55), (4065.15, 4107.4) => -1.9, 3.13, 3.06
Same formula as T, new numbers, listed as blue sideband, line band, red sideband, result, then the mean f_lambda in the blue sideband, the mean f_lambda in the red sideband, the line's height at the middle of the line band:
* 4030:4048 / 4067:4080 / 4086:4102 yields -0.10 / 3.12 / 3.26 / 3.21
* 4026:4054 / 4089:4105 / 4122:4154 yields -0.71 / 3.12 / 3.1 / 3.11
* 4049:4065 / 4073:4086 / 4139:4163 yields -0.52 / 3.12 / 3.07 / 3.11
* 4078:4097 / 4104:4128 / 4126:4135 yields -0.51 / 3.26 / 3.08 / 3.14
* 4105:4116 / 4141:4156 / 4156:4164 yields -0.29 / 3.24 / 2.99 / 3.05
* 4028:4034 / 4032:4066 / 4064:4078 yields 0.55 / 3.12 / 3.24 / 3.17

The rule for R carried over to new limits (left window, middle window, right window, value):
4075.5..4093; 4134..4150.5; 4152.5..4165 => 0.0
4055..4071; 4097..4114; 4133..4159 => -0.5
